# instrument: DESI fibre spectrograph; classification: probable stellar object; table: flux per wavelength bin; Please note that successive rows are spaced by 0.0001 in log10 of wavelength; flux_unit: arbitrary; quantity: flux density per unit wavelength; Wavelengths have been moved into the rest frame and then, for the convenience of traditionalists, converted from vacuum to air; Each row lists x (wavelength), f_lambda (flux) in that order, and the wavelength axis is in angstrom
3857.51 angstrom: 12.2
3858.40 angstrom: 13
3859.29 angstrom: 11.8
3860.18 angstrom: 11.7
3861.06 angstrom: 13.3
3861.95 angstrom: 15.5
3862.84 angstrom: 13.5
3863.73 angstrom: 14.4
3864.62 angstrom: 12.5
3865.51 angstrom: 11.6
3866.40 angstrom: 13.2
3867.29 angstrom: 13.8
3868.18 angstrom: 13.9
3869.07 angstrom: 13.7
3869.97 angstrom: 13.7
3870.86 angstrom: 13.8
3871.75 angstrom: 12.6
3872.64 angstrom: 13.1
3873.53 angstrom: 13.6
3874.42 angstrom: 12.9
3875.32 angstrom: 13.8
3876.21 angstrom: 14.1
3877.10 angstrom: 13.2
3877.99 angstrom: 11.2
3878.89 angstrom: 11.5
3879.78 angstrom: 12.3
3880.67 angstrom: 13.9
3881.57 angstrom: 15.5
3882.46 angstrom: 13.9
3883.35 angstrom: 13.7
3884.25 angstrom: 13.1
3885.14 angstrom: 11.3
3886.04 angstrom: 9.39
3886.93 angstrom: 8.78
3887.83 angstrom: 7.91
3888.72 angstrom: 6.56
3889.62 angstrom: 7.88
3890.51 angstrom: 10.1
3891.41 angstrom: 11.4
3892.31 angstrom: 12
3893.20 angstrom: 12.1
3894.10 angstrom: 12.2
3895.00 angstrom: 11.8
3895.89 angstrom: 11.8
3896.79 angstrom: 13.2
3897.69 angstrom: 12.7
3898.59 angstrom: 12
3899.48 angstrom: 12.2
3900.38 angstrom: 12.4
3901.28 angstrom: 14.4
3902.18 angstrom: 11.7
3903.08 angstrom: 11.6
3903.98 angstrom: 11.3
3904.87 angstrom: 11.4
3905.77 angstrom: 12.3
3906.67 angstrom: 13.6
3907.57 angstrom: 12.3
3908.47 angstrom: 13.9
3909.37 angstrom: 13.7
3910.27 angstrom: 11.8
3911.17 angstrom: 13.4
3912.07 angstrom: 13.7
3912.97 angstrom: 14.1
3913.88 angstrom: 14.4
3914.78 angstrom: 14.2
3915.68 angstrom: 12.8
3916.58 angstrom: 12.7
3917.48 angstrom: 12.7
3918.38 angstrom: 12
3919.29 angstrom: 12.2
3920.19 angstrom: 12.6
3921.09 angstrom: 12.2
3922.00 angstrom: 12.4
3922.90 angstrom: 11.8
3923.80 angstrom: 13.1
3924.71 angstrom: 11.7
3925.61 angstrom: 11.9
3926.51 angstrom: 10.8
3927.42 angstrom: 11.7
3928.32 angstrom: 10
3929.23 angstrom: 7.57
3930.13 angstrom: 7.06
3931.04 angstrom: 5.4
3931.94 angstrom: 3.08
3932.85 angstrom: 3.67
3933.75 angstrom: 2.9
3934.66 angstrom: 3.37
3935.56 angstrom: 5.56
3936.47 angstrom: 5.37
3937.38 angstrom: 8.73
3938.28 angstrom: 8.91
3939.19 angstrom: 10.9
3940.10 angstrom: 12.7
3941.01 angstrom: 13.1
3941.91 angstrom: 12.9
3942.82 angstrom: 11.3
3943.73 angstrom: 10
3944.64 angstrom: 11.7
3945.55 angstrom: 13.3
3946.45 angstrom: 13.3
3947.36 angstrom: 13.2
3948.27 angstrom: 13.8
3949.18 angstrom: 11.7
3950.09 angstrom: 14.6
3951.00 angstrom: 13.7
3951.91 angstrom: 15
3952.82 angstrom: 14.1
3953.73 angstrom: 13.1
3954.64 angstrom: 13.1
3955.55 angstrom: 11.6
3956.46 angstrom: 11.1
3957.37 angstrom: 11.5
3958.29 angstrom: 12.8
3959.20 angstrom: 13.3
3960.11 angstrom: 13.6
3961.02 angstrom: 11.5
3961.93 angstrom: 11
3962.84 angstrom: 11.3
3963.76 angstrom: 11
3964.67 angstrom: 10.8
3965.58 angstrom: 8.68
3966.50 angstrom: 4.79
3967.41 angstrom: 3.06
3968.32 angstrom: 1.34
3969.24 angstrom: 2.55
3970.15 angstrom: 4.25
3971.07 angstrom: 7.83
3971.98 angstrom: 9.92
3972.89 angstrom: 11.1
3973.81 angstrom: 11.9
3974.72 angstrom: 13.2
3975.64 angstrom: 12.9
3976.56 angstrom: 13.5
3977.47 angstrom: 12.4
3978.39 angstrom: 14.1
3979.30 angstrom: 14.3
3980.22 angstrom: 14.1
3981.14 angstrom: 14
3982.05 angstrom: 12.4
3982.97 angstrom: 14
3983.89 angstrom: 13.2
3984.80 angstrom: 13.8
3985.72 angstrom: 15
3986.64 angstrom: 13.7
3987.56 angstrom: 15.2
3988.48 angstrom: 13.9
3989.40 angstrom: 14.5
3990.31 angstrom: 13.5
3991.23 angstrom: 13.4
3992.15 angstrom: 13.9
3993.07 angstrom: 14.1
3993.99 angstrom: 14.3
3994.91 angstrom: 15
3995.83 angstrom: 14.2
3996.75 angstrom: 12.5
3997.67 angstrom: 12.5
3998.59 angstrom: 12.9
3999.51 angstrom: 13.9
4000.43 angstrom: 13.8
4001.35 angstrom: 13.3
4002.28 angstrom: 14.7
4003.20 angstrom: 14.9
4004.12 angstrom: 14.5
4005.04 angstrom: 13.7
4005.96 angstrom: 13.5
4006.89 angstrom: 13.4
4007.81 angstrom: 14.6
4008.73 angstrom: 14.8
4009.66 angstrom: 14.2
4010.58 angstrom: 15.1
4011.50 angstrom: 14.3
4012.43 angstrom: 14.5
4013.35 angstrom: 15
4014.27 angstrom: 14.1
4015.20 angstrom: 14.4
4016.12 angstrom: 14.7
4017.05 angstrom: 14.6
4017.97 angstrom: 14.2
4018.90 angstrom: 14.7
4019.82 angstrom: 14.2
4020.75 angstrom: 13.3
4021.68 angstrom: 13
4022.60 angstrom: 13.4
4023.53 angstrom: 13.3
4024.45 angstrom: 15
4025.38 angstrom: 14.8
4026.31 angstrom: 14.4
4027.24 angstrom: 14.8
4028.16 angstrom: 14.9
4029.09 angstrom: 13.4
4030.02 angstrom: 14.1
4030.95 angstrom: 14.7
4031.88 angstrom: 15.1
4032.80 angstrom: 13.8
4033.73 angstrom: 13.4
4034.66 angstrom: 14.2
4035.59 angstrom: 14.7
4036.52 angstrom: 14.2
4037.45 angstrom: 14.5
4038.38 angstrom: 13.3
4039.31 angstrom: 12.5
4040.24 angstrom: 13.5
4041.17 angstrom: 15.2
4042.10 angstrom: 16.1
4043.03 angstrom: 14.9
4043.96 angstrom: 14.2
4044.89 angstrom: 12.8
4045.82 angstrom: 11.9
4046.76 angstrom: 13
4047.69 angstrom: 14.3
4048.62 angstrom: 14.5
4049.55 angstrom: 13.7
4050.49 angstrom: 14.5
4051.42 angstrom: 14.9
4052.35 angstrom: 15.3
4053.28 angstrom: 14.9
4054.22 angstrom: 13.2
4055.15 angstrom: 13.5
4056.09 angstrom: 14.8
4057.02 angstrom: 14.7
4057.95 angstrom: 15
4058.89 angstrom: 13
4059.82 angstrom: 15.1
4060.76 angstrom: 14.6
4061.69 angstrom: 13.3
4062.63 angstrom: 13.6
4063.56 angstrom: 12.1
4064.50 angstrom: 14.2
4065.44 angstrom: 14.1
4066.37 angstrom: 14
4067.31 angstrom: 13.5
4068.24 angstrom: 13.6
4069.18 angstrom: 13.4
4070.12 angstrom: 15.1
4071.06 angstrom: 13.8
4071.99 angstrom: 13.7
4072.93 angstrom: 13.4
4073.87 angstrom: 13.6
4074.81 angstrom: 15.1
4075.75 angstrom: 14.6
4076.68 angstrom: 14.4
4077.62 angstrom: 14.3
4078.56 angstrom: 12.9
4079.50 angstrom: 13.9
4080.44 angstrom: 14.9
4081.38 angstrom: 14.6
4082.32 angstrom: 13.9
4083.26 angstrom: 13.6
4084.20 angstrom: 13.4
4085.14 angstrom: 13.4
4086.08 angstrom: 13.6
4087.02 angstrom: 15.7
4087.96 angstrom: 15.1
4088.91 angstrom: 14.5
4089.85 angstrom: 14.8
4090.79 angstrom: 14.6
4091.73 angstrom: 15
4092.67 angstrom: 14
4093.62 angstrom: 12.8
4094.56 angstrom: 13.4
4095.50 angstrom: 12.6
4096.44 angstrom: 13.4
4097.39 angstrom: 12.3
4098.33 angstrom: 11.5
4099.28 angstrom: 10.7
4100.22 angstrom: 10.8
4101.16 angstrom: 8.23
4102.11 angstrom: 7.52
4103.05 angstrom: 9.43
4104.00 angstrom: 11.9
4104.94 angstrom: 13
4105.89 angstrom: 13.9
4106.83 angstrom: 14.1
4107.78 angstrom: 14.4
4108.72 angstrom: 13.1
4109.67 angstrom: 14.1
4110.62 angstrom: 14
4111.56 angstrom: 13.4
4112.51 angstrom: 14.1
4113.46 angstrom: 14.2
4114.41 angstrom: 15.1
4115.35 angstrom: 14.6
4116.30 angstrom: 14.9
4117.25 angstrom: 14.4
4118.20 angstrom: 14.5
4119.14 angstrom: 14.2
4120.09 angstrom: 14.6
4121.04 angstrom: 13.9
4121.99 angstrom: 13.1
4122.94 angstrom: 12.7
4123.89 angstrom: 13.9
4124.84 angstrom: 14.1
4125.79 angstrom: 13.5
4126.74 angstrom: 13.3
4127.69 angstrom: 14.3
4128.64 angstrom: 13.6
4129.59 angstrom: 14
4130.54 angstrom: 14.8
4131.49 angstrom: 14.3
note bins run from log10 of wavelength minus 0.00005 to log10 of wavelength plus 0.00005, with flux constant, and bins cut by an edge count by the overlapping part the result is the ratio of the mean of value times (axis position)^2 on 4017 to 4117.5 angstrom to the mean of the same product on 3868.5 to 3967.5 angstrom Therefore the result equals 1.3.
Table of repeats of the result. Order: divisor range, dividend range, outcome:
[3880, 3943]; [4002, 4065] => 1.36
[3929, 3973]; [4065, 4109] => 1.47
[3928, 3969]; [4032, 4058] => 1.49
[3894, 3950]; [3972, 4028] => 1.29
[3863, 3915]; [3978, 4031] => 1.20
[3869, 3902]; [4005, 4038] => 1.26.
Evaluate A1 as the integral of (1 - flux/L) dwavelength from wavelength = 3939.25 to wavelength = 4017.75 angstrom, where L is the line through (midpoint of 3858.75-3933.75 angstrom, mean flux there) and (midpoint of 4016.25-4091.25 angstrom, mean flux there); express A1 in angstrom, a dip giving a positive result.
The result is 2.9 angstrom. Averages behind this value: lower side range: 11.9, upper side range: 14.1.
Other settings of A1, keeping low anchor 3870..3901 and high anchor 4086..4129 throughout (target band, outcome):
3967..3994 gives 1.7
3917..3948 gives 5.8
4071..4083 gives -0.8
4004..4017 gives -1.6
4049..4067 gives -1.5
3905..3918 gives -1.1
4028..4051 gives -1.9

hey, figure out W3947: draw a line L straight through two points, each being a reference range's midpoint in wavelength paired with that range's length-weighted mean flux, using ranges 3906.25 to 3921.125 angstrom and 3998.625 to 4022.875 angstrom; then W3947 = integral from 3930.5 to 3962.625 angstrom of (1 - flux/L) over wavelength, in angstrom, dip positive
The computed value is 6.6 angstrom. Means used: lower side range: 13.1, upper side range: 14.2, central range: 10.7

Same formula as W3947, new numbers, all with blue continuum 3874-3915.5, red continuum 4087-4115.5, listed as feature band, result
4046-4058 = -1.3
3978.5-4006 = -2.8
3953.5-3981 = 4.3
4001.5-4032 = -3.8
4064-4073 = -0.7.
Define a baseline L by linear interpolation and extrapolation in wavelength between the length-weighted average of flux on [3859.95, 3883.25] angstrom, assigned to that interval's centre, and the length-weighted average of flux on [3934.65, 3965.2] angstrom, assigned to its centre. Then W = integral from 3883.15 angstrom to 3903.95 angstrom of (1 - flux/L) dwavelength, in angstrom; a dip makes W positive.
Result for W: 2.5 angstrom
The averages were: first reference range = 13.3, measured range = 11.3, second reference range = 11.7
